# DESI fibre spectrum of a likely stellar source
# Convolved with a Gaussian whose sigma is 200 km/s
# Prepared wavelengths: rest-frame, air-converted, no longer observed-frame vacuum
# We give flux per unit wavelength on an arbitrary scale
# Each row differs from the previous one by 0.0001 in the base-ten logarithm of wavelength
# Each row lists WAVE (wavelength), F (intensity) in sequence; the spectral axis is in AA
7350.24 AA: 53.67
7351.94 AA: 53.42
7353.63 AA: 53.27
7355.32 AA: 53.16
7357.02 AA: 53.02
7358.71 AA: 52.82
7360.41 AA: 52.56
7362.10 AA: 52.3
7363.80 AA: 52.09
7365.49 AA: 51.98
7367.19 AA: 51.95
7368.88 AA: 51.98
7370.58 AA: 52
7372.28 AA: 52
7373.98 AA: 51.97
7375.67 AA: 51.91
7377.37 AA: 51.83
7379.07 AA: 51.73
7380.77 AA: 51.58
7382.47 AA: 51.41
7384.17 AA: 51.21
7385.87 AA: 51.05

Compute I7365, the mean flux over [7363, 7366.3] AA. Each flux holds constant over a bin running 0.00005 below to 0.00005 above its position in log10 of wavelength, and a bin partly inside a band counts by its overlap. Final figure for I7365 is 52.1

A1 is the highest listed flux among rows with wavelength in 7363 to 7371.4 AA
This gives 52.09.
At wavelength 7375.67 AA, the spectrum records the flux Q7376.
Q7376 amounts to 51.91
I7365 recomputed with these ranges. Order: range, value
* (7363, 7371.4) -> 52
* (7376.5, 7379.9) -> 51.7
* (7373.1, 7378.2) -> 51.9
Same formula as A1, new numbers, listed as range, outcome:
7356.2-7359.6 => 53.02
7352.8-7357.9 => 53.27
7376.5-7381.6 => 51.83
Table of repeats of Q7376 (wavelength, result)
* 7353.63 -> 53.27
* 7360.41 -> 52.56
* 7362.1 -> 52.3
